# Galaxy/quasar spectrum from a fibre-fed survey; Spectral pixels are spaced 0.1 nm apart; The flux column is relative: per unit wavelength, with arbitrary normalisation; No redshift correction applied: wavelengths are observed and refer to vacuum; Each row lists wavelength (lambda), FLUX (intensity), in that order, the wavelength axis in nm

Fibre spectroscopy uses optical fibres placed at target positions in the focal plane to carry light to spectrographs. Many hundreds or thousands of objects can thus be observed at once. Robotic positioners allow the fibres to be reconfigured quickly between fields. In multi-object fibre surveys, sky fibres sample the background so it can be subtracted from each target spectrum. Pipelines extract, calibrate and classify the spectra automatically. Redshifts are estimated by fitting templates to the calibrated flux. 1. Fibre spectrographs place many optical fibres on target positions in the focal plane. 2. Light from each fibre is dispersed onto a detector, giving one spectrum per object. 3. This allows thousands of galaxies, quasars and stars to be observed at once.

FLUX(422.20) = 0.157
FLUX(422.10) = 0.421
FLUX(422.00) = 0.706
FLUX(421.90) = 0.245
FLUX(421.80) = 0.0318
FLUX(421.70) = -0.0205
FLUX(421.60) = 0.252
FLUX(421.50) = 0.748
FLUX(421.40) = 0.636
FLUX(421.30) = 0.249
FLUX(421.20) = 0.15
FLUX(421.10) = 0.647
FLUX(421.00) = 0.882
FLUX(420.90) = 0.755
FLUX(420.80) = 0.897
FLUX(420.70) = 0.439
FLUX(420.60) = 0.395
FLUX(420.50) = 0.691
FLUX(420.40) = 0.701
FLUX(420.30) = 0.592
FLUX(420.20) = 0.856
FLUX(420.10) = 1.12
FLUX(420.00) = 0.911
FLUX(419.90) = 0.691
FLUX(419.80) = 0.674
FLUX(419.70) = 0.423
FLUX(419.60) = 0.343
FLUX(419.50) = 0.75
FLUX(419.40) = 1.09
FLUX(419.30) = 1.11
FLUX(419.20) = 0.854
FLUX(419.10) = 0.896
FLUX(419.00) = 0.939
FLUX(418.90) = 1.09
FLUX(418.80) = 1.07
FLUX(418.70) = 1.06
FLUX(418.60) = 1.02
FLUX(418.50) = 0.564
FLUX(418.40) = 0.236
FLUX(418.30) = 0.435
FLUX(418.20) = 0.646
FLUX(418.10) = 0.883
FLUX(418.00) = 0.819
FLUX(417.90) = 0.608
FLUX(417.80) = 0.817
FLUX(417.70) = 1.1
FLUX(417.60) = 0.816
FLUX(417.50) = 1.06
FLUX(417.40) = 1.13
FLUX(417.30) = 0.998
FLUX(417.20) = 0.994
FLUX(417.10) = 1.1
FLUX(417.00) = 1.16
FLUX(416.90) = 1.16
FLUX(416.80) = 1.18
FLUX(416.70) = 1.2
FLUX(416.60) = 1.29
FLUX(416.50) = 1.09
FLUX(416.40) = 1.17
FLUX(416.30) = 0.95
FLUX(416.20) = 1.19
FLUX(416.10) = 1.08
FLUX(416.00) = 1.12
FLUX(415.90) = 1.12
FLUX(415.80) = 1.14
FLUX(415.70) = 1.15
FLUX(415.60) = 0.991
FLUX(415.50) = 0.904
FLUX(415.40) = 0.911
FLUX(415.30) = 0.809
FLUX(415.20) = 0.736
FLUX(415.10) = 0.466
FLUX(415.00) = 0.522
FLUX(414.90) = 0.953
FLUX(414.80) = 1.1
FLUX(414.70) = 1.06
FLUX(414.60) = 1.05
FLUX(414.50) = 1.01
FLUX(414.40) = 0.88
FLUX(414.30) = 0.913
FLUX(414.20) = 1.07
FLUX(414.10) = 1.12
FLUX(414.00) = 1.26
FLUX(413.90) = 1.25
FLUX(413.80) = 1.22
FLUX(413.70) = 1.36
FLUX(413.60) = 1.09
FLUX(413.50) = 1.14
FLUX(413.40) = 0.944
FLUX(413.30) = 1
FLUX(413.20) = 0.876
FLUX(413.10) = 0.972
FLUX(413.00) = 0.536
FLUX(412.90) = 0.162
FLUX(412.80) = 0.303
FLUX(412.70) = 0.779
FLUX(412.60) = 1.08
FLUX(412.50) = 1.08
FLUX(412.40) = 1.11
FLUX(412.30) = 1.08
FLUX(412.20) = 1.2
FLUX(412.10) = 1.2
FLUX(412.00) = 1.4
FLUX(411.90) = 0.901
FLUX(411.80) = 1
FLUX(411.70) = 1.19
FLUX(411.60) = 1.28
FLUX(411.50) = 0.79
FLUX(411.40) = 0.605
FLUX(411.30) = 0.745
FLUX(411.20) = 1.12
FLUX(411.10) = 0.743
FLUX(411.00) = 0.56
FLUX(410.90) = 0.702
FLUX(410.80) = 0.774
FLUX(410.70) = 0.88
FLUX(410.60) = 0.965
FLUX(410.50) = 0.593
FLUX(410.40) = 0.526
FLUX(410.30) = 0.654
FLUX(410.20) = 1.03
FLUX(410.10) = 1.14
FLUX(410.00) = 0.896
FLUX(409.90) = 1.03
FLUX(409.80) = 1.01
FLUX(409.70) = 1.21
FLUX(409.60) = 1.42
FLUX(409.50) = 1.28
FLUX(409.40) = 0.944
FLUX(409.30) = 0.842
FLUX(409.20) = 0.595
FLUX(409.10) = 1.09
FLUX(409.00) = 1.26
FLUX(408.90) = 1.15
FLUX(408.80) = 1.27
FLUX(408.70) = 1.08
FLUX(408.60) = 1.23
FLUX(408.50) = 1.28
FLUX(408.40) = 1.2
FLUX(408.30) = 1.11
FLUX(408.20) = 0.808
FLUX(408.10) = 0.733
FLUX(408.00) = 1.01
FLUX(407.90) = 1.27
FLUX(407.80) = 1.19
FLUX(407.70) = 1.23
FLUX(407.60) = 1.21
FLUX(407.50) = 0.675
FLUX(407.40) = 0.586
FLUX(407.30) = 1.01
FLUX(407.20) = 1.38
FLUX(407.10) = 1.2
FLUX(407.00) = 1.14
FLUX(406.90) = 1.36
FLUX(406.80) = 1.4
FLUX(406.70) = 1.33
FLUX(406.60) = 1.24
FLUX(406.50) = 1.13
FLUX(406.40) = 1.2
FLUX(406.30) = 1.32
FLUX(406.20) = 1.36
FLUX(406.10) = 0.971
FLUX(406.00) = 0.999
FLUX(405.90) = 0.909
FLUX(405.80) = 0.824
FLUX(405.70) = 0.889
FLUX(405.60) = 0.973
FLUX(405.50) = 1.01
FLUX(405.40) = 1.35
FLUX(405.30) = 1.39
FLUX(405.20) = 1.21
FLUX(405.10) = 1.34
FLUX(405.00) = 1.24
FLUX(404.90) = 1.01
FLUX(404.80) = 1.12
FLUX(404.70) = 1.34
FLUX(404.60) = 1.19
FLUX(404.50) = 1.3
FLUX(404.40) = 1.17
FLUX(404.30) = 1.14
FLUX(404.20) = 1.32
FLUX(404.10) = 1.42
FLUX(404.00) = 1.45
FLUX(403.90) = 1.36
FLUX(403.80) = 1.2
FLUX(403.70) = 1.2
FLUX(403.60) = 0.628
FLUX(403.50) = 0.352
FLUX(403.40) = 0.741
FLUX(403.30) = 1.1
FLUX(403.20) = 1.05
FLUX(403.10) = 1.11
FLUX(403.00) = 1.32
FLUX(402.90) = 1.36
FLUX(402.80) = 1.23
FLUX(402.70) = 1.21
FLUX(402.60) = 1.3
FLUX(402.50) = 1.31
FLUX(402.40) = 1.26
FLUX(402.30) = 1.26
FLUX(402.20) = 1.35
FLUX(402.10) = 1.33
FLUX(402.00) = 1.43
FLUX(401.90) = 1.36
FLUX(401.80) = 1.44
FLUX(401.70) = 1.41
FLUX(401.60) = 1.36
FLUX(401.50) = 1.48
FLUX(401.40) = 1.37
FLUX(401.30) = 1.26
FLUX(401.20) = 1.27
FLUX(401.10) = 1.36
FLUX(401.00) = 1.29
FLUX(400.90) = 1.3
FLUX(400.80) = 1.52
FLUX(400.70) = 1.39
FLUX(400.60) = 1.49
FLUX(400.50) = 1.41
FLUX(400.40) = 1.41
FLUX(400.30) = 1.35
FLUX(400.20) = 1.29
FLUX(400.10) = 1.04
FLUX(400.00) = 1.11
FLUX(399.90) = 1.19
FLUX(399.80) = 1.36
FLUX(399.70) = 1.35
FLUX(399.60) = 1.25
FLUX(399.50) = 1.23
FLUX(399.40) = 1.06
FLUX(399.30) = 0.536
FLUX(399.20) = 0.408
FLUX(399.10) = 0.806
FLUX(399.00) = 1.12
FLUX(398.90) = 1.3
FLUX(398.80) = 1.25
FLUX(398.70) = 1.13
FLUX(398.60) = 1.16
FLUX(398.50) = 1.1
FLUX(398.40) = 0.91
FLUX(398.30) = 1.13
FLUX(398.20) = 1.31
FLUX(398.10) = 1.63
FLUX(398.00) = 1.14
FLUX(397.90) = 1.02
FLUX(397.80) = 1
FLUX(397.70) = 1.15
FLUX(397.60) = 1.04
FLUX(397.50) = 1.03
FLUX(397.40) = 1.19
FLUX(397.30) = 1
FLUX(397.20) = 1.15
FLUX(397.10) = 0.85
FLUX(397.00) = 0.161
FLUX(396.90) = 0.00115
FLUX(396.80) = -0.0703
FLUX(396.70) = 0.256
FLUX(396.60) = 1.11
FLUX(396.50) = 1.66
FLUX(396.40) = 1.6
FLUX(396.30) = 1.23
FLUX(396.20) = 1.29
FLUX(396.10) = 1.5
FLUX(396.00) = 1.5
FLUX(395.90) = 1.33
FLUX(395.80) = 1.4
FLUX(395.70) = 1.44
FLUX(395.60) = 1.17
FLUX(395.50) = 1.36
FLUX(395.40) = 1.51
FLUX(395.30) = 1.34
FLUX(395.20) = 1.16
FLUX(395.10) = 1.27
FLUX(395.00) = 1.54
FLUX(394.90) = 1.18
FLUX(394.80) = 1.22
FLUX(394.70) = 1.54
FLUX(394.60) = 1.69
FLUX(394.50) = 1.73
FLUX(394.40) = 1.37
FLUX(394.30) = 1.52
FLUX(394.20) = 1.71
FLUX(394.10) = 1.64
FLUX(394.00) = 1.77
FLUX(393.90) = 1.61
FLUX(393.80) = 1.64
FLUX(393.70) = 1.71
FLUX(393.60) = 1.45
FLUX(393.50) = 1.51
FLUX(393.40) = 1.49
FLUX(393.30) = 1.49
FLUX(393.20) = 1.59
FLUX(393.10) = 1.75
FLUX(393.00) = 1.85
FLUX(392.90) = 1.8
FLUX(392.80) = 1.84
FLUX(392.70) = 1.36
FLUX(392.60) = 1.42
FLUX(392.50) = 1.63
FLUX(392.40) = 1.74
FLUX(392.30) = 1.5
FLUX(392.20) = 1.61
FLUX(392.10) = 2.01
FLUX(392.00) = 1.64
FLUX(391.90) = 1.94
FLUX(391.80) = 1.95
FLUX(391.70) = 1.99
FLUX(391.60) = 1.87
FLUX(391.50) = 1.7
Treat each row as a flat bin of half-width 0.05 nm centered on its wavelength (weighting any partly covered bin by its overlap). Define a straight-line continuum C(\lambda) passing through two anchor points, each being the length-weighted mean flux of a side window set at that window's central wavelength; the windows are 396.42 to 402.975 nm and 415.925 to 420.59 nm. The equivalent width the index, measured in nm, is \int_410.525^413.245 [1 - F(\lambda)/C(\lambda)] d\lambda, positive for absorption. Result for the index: 0.28 nm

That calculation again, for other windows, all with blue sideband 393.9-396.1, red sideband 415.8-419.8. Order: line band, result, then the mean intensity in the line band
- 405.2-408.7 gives 0.195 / 1.12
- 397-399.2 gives 0.484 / 1.08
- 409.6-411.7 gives 0.411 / 0.884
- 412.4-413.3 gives 0.248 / 0.76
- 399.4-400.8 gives 0.041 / 1.3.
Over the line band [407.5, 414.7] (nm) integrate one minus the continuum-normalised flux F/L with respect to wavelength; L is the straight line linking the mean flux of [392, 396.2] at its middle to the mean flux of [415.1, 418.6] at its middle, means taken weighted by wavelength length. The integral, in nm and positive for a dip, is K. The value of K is 0.68 nm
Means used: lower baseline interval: 1.53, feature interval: 0.993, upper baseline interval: 0.951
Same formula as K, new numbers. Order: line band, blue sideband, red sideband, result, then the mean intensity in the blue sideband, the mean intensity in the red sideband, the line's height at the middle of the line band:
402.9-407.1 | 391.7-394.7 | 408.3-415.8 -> 0.25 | 1.66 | 0.971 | 1.23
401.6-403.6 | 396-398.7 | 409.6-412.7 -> -0.38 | 1.03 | 0.955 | 1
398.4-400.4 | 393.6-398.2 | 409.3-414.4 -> 0.13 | 1.25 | 0.961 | 1.19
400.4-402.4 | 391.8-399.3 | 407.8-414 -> -0.30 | 1.32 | 0.983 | 1.19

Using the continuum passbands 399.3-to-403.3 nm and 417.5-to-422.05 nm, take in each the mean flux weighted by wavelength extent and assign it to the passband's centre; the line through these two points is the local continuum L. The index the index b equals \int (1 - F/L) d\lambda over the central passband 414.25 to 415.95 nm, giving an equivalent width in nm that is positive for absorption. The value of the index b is -0.169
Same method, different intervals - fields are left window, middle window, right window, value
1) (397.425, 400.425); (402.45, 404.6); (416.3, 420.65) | -0.18 nm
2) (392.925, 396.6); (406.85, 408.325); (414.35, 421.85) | 0.09 nm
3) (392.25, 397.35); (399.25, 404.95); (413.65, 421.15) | -0.08 nm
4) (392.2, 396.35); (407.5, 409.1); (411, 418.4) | 0.03 nm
